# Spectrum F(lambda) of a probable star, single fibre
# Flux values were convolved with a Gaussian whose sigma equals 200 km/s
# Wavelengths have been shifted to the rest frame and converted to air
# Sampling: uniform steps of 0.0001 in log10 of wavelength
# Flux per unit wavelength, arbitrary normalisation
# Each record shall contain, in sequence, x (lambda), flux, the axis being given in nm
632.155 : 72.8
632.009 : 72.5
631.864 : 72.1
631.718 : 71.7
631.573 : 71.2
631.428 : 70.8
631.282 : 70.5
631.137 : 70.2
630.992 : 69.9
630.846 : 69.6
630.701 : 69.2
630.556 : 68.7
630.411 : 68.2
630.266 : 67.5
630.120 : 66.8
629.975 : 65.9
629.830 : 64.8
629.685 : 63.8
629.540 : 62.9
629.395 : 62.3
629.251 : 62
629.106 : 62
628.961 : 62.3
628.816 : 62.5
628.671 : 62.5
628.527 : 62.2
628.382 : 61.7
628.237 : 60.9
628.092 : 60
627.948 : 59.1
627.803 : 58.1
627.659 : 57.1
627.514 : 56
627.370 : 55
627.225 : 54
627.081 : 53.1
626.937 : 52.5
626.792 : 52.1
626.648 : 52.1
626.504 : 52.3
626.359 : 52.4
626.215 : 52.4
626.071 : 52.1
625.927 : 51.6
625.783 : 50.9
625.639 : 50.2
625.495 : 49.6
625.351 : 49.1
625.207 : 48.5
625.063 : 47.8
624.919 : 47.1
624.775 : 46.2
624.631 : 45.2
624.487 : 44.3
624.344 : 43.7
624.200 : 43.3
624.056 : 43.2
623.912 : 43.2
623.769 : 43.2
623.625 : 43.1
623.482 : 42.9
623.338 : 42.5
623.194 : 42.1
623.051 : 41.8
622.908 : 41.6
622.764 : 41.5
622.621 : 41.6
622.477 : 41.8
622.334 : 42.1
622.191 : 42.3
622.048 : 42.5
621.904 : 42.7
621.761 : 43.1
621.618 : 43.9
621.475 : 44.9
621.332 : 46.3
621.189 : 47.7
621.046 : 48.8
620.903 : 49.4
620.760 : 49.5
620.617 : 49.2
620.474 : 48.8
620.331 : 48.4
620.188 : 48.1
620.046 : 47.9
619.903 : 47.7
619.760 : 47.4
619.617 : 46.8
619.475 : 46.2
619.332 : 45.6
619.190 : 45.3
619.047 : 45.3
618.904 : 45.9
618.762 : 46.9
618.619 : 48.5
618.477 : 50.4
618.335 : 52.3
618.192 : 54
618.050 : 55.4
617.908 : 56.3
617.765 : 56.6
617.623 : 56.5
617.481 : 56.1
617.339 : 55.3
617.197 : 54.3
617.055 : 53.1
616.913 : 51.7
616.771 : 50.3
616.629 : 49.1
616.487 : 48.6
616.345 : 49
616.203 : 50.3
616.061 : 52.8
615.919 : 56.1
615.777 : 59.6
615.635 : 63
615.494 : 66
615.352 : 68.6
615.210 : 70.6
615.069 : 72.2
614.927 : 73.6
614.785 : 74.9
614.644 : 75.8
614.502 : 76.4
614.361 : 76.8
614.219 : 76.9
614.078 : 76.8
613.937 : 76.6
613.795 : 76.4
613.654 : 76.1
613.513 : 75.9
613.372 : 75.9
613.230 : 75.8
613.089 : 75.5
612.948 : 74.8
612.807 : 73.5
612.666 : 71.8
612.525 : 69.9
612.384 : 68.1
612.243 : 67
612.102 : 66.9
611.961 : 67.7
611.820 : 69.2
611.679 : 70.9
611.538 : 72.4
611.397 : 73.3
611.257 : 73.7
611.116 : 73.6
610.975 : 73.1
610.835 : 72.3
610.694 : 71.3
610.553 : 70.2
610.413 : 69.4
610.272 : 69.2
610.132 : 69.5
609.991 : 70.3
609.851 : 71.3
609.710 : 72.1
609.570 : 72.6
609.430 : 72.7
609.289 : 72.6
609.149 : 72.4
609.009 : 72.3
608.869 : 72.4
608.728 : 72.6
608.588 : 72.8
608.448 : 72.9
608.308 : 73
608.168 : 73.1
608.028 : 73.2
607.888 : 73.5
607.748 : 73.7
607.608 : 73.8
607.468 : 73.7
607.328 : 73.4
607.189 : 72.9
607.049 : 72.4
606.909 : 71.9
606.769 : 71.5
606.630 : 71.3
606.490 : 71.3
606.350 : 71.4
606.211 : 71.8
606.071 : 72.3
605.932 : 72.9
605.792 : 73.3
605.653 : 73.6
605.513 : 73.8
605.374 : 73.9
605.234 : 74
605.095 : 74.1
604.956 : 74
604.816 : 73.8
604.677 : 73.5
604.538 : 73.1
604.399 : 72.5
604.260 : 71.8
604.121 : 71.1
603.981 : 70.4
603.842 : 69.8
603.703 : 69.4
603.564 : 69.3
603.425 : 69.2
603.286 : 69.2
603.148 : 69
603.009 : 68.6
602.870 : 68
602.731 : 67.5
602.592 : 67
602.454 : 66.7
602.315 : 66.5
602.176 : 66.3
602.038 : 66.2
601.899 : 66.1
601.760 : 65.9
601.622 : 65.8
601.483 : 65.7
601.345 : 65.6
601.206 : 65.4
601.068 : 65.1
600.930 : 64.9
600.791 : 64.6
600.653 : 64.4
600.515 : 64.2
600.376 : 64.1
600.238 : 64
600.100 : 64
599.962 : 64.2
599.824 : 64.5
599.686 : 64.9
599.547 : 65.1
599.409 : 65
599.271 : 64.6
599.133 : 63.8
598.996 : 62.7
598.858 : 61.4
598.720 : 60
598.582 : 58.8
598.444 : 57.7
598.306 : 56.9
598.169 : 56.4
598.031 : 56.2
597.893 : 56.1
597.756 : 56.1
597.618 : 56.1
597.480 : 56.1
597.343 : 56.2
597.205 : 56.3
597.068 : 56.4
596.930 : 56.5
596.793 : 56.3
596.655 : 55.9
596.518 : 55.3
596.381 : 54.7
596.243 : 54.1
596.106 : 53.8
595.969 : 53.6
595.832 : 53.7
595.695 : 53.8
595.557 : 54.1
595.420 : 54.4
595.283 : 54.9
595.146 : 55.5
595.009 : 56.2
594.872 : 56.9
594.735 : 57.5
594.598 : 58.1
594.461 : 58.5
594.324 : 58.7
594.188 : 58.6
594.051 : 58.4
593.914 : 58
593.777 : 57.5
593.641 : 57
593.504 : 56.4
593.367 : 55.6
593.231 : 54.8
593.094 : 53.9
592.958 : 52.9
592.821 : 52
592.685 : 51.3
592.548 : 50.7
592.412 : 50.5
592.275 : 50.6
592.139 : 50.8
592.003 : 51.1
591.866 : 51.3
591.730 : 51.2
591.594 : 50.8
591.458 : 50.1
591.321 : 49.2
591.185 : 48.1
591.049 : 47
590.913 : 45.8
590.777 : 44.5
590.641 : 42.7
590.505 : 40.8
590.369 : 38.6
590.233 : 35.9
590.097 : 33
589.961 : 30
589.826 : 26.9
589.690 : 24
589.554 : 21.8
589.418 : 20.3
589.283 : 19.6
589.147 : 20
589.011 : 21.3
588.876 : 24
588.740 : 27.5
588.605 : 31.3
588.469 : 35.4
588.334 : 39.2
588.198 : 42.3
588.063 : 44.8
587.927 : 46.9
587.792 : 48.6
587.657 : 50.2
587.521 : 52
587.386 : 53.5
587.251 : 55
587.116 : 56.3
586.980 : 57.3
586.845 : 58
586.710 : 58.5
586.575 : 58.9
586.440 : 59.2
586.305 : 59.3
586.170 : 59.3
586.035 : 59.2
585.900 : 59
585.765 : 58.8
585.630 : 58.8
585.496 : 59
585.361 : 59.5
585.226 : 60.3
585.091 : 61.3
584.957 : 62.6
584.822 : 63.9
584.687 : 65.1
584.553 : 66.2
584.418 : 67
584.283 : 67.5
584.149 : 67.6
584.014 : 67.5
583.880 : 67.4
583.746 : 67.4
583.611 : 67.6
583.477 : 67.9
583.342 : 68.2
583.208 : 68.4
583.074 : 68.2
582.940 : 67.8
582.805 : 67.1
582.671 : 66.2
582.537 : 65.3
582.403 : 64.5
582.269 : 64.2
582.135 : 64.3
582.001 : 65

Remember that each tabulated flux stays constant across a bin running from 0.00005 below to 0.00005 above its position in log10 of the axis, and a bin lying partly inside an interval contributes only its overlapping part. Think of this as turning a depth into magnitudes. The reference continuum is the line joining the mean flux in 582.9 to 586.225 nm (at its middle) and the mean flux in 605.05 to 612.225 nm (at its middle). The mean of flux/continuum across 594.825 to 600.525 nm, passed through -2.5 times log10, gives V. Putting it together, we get 0.175 mag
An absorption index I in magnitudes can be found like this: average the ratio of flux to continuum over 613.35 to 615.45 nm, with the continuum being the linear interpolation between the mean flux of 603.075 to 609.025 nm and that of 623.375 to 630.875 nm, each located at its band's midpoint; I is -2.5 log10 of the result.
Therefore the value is -0.14 mag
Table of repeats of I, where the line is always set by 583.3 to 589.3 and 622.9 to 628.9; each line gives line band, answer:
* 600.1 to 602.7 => -0.23 mag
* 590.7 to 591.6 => 0.13 mag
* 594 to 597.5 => -0.05 mag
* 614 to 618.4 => -0.18 mag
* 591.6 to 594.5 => -0.02 mag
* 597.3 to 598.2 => -0.06 mag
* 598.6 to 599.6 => -0.19 mag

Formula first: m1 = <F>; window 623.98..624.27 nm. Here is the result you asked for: 43.2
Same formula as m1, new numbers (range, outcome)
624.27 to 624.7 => 44.4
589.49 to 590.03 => 25.7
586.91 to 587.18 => 56.7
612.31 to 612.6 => 69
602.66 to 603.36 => 68.5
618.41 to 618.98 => 47.9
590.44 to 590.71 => 41.8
